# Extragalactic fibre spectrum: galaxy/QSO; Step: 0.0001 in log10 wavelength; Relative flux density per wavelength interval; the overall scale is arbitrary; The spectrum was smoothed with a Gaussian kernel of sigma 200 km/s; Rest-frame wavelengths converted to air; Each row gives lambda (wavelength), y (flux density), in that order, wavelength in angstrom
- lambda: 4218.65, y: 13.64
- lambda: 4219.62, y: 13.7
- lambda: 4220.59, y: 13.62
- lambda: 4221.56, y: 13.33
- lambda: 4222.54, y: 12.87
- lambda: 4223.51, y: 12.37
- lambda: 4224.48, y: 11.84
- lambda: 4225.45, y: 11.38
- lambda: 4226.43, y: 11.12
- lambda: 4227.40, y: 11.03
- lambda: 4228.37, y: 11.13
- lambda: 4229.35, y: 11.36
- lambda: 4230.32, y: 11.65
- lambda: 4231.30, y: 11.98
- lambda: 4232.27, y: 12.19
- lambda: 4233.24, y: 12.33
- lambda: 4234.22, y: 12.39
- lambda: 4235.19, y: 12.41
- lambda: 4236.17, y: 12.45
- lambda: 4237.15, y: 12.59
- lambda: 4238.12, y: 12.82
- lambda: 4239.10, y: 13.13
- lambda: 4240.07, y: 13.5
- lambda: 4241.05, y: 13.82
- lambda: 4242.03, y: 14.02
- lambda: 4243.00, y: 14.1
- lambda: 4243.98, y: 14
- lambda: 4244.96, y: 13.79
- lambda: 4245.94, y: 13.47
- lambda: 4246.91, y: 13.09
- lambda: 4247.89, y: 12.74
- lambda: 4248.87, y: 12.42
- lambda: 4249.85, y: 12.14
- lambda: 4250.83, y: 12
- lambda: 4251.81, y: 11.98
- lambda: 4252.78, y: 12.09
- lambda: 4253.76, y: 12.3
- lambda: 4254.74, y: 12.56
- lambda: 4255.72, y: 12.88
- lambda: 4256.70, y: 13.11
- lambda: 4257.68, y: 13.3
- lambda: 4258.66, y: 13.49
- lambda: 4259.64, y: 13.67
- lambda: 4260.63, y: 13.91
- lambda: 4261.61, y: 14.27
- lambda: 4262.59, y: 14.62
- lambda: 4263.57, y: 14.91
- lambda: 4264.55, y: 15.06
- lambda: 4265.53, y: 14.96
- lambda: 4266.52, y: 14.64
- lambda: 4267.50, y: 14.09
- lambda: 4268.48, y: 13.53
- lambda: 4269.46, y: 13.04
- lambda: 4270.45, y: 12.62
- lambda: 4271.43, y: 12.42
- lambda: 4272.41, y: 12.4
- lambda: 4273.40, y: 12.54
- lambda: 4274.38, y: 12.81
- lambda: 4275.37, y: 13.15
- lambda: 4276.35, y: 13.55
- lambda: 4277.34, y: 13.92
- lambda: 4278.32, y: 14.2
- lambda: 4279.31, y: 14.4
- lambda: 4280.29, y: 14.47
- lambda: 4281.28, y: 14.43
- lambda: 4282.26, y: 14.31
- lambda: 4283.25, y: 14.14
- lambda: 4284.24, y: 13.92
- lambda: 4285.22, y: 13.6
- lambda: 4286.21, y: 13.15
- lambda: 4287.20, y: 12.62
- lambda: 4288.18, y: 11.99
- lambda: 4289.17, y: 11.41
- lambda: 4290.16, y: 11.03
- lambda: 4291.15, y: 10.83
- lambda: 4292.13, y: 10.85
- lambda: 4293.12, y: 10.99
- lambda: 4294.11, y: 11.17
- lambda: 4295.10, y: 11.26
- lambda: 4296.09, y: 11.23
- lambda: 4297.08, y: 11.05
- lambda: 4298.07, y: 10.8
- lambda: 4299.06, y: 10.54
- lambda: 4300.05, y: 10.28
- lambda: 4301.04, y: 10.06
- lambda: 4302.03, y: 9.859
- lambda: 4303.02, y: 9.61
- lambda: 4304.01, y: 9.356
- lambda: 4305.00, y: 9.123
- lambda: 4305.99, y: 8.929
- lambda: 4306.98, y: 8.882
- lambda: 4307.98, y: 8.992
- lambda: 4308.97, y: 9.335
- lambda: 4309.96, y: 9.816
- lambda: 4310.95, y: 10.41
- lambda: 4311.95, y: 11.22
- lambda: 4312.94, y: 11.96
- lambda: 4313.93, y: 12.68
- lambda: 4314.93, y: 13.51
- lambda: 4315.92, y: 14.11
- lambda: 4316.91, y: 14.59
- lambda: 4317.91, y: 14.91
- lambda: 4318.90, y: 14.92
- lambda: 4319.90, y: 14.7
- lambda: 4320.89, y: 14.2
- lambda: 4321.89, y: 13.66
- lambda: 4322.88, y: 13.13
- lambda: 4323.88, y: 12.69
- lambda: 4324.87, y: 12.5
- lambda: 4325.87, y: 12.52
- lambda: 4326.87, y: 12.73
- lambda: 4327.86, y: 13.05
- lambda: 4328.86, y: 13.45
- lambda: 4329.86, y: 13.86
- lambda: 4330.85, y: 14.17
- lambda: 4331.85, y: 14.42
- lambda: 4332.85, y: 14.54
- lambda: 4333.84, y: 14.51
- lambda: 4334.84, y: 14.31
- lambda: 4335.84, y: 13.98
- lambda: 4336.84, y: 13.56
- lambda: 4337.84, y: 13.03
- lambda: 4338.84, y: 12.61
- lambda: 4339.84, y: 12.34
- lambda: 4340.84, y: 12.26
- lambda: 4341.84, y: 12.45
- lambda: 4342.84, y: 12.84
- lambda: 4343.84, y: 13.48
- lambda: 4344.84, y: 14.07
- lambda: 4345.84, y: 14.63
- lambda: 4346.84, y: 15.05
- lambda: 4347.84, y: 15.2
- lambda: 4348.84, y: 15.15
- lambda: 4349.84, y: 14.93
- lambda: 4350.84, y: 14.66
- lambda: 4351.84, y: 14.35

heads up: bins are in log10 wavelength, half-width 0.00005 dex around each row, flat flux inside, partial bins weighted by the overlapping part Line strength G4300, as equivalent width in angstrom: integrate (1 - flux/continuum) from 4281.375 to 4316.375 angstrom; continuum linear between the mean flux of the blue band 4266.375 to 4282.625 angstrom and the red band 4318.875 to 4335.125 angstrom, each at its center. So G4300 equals 6.0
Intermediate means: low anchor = 13.5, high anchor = 13.7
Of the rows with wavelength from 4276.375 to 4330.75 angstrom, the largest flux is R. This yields 14.92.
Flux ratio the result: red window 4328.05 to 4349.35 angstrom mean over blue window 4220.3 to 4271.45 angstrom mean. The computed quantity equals 1.1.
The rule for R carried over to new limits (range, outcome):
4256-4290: 15.06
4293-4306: 11.26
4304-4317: 14.59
